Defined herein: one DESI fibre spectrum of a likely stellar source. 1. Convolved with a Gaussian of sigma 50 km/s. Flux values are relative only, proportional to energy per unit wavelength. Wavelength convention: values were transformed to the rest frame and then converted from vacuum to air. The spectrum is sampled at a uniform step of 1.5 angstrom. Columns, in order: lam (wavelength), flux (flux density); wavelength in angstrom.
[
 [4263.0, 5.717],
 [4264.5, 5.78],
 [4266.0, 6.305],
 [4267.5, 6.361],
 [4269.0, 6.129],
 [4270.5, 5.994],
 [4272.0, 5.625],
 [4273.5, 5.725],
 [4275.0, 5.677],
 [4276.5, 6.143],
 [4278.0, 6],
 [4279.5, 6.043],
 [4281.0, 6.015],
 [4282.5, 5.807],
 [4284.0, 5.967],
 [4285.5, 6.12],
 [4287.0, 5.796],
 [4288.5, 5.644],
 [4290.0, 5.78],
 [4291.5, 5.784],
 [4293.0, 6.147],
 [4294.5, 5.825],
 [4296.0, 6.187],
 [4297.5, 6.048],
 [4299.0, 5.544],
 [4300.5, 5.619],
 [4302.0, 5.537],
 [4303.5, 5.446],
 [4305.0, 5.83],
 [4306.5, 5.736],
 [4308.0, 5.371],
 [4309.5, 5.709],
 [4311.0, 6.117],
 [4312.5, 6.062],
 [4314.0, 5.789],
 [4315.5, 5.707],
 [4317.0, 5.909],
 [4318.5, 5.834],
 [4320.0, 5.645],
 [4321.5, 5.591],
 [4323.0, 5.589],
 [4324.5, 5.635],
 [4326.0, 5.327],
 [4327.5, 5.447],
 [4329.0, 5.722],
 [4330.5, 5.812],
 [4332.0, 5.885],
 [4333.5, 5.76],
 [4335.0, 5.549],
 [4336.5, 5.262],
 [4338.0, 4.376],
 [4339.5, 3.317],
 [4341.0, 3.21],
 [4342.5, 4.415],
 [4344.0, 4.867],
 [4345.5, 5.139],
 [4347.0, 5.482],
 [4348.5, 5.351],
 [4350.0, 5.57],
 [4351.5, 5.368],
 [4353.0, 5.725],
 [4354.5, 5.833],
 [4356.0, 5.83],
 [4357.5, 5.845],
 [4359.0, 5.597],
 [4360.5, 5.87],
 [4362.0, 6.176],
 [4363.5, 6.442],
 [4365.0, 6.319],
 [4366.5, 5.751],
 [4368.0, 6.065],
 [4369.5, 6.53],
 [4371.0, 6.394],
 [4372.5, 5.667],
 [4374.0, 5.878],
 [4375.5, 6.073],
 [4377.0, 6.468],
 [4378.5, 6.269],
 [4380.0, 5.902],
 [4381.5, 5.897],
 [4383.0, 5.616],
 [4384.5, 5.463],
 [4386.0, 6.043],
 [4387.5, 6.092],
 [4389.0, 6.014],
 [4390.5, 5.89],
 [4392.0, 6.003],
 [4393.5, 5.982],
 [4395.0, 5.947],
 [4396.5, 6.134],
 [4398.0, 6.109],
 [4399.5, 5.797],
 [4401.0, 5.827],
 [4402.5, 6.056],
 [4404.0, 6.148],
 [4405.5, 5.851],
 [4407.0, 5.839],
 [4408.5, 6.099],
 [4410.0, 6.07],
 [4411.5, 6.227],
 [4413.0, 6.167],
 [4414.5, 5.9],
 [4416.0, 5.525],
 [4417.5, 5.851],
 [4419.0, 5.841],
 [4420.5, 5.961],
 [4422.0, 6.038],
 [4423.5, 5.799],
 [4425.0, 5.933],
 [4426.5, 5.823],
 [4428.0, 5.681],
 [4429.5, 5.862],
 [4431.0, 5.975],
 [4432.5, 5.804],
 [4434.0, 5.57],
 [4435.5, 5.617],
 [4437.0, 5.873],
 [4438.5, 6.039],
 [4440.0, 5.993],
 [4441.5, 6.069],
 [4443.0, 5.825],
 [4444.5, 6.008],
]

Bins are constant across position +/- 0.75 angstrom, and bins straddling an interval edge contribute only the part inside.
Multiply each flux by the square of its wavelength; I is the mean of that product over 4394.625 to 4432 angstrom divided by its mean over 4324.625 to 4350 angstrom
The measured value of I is 1.21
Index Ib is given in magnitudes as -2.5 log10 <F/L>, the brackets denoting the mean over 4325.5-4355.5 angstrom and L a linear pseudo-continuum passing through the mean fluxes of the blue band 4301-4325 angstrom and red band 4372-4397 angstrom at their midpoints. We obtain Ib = 0.13 mag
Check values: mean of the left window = 5.72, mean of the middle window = 5.18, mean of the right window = 5.96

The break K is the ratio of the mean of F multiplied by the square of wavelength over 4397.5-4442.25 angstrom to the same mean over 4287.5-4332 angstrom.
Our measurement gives 1.1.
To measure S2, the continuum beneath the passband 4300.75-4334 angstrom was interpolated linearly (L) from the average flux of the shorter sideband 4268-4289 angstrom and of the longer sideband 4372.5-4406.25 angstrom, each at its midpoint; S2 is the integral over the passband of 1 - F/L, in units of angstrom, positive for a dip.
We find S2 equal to 1.30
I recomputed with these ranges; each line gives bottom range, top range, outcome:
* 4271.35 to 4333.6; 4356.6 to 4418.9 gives 1.08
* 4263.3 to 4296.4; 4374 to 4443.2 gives 1.06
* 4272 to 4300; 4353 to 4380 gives 1.06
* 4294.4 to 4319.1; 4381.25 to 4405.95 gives 1.07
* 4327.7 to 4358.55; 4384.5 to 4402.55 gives 1.17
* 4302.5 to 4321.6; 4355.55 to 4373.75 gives 1.08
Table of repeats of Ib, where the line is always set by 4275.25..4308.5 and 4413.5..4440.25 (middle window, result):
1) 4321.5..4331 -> 0.05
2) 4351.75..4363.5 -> 0.00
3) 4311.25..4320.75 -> 0.00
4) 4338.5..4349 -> 0.28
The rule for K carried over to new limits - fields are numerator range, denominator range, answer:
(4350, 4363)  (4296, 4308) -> 1.04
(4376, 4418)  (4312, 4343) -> 1.16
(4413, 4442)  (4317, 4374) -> 1.10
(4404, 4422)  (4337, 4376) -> 1.11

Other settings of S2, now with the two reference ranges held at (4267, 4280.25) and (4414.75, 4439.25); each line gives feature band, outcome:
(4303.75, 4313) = 0.24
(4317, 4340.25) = 2.01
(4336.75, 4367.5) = 2.93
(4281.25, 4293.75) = 0.13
